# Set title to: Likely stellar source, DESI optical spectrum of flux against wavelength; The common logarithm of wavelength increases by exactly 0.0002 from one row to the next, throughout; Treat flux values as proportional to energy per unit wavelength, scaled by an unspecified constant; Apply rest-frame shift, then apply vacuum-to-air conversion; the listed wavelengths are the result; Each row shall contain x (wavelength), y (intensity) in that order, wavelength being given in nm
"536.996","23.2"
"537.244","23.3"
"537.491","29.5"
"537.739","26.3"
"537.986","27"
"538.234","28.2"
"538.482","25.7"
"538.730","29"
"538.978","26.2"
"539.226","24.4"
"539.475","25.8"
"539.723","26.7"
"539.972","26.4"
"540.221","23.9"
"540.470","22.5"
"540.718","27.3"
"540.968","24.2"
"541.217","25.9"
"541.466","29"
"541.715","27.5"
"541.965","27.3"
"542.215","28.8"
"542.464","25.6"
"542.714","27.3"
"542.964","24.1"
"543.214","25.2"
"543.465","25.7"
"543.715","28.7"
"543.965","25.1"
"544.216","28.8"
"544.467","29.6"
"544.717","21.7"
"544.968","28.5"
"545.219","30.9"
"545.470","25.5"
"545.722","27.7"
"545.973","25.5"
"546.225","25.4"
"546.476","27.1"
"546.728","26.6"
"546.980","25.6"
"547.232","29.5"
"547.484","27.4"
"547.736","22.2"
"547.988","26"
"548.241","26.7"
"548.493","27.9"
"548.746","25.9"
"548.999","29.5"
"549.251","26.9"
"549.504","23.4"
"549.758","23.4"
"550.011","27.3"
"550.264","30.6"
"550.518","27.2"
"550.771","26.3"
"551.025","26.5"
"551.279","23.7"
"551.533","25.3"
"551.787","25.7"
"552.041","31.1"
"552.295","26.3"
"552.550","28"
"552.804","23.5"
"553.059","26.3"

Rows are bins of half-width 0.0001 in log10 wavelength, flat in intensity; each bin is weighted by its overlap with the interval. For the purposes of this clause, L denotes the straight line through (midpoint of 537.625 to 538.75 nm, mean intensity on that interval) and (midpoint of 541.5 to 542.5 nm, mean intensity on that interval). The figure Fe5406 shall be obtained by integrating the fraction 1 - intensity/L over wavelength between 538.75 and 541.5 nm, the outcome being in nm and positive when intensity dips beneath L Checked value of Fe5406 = 0.17 nm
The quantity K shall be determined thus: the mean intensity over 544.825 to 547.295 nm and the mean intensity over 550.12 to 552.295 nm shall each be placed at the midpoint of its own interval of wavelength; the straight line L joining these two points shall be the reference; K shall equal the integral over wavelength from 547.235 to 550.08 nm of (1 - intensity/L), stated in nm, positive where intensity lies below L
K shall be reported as 0.09 nm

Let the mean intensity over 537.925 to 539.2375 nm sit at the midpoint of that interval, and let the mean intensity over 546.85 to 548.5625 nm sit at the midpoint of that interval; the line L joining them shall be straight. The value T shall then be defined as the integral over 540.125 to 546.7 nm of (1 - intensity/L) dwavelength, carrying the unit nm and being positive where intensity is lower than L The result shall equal 0.04 nm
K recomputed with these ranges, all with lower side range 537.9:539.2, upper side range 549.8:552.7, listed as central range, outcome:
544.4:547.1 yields 0.03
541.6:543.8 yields 0.03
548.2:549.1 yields -0.02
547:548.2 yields 0.03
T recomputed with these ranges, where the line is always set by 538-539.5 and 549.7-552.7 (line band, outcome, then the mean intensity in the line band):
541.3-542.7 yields -0.05 nm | 27.6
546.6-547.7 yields 0.00 nm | 26.9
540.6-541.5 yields 0.01 nm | 26.3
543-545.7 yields -0.02 nm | 26.9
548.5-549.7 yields 0.02 nm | 26.4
